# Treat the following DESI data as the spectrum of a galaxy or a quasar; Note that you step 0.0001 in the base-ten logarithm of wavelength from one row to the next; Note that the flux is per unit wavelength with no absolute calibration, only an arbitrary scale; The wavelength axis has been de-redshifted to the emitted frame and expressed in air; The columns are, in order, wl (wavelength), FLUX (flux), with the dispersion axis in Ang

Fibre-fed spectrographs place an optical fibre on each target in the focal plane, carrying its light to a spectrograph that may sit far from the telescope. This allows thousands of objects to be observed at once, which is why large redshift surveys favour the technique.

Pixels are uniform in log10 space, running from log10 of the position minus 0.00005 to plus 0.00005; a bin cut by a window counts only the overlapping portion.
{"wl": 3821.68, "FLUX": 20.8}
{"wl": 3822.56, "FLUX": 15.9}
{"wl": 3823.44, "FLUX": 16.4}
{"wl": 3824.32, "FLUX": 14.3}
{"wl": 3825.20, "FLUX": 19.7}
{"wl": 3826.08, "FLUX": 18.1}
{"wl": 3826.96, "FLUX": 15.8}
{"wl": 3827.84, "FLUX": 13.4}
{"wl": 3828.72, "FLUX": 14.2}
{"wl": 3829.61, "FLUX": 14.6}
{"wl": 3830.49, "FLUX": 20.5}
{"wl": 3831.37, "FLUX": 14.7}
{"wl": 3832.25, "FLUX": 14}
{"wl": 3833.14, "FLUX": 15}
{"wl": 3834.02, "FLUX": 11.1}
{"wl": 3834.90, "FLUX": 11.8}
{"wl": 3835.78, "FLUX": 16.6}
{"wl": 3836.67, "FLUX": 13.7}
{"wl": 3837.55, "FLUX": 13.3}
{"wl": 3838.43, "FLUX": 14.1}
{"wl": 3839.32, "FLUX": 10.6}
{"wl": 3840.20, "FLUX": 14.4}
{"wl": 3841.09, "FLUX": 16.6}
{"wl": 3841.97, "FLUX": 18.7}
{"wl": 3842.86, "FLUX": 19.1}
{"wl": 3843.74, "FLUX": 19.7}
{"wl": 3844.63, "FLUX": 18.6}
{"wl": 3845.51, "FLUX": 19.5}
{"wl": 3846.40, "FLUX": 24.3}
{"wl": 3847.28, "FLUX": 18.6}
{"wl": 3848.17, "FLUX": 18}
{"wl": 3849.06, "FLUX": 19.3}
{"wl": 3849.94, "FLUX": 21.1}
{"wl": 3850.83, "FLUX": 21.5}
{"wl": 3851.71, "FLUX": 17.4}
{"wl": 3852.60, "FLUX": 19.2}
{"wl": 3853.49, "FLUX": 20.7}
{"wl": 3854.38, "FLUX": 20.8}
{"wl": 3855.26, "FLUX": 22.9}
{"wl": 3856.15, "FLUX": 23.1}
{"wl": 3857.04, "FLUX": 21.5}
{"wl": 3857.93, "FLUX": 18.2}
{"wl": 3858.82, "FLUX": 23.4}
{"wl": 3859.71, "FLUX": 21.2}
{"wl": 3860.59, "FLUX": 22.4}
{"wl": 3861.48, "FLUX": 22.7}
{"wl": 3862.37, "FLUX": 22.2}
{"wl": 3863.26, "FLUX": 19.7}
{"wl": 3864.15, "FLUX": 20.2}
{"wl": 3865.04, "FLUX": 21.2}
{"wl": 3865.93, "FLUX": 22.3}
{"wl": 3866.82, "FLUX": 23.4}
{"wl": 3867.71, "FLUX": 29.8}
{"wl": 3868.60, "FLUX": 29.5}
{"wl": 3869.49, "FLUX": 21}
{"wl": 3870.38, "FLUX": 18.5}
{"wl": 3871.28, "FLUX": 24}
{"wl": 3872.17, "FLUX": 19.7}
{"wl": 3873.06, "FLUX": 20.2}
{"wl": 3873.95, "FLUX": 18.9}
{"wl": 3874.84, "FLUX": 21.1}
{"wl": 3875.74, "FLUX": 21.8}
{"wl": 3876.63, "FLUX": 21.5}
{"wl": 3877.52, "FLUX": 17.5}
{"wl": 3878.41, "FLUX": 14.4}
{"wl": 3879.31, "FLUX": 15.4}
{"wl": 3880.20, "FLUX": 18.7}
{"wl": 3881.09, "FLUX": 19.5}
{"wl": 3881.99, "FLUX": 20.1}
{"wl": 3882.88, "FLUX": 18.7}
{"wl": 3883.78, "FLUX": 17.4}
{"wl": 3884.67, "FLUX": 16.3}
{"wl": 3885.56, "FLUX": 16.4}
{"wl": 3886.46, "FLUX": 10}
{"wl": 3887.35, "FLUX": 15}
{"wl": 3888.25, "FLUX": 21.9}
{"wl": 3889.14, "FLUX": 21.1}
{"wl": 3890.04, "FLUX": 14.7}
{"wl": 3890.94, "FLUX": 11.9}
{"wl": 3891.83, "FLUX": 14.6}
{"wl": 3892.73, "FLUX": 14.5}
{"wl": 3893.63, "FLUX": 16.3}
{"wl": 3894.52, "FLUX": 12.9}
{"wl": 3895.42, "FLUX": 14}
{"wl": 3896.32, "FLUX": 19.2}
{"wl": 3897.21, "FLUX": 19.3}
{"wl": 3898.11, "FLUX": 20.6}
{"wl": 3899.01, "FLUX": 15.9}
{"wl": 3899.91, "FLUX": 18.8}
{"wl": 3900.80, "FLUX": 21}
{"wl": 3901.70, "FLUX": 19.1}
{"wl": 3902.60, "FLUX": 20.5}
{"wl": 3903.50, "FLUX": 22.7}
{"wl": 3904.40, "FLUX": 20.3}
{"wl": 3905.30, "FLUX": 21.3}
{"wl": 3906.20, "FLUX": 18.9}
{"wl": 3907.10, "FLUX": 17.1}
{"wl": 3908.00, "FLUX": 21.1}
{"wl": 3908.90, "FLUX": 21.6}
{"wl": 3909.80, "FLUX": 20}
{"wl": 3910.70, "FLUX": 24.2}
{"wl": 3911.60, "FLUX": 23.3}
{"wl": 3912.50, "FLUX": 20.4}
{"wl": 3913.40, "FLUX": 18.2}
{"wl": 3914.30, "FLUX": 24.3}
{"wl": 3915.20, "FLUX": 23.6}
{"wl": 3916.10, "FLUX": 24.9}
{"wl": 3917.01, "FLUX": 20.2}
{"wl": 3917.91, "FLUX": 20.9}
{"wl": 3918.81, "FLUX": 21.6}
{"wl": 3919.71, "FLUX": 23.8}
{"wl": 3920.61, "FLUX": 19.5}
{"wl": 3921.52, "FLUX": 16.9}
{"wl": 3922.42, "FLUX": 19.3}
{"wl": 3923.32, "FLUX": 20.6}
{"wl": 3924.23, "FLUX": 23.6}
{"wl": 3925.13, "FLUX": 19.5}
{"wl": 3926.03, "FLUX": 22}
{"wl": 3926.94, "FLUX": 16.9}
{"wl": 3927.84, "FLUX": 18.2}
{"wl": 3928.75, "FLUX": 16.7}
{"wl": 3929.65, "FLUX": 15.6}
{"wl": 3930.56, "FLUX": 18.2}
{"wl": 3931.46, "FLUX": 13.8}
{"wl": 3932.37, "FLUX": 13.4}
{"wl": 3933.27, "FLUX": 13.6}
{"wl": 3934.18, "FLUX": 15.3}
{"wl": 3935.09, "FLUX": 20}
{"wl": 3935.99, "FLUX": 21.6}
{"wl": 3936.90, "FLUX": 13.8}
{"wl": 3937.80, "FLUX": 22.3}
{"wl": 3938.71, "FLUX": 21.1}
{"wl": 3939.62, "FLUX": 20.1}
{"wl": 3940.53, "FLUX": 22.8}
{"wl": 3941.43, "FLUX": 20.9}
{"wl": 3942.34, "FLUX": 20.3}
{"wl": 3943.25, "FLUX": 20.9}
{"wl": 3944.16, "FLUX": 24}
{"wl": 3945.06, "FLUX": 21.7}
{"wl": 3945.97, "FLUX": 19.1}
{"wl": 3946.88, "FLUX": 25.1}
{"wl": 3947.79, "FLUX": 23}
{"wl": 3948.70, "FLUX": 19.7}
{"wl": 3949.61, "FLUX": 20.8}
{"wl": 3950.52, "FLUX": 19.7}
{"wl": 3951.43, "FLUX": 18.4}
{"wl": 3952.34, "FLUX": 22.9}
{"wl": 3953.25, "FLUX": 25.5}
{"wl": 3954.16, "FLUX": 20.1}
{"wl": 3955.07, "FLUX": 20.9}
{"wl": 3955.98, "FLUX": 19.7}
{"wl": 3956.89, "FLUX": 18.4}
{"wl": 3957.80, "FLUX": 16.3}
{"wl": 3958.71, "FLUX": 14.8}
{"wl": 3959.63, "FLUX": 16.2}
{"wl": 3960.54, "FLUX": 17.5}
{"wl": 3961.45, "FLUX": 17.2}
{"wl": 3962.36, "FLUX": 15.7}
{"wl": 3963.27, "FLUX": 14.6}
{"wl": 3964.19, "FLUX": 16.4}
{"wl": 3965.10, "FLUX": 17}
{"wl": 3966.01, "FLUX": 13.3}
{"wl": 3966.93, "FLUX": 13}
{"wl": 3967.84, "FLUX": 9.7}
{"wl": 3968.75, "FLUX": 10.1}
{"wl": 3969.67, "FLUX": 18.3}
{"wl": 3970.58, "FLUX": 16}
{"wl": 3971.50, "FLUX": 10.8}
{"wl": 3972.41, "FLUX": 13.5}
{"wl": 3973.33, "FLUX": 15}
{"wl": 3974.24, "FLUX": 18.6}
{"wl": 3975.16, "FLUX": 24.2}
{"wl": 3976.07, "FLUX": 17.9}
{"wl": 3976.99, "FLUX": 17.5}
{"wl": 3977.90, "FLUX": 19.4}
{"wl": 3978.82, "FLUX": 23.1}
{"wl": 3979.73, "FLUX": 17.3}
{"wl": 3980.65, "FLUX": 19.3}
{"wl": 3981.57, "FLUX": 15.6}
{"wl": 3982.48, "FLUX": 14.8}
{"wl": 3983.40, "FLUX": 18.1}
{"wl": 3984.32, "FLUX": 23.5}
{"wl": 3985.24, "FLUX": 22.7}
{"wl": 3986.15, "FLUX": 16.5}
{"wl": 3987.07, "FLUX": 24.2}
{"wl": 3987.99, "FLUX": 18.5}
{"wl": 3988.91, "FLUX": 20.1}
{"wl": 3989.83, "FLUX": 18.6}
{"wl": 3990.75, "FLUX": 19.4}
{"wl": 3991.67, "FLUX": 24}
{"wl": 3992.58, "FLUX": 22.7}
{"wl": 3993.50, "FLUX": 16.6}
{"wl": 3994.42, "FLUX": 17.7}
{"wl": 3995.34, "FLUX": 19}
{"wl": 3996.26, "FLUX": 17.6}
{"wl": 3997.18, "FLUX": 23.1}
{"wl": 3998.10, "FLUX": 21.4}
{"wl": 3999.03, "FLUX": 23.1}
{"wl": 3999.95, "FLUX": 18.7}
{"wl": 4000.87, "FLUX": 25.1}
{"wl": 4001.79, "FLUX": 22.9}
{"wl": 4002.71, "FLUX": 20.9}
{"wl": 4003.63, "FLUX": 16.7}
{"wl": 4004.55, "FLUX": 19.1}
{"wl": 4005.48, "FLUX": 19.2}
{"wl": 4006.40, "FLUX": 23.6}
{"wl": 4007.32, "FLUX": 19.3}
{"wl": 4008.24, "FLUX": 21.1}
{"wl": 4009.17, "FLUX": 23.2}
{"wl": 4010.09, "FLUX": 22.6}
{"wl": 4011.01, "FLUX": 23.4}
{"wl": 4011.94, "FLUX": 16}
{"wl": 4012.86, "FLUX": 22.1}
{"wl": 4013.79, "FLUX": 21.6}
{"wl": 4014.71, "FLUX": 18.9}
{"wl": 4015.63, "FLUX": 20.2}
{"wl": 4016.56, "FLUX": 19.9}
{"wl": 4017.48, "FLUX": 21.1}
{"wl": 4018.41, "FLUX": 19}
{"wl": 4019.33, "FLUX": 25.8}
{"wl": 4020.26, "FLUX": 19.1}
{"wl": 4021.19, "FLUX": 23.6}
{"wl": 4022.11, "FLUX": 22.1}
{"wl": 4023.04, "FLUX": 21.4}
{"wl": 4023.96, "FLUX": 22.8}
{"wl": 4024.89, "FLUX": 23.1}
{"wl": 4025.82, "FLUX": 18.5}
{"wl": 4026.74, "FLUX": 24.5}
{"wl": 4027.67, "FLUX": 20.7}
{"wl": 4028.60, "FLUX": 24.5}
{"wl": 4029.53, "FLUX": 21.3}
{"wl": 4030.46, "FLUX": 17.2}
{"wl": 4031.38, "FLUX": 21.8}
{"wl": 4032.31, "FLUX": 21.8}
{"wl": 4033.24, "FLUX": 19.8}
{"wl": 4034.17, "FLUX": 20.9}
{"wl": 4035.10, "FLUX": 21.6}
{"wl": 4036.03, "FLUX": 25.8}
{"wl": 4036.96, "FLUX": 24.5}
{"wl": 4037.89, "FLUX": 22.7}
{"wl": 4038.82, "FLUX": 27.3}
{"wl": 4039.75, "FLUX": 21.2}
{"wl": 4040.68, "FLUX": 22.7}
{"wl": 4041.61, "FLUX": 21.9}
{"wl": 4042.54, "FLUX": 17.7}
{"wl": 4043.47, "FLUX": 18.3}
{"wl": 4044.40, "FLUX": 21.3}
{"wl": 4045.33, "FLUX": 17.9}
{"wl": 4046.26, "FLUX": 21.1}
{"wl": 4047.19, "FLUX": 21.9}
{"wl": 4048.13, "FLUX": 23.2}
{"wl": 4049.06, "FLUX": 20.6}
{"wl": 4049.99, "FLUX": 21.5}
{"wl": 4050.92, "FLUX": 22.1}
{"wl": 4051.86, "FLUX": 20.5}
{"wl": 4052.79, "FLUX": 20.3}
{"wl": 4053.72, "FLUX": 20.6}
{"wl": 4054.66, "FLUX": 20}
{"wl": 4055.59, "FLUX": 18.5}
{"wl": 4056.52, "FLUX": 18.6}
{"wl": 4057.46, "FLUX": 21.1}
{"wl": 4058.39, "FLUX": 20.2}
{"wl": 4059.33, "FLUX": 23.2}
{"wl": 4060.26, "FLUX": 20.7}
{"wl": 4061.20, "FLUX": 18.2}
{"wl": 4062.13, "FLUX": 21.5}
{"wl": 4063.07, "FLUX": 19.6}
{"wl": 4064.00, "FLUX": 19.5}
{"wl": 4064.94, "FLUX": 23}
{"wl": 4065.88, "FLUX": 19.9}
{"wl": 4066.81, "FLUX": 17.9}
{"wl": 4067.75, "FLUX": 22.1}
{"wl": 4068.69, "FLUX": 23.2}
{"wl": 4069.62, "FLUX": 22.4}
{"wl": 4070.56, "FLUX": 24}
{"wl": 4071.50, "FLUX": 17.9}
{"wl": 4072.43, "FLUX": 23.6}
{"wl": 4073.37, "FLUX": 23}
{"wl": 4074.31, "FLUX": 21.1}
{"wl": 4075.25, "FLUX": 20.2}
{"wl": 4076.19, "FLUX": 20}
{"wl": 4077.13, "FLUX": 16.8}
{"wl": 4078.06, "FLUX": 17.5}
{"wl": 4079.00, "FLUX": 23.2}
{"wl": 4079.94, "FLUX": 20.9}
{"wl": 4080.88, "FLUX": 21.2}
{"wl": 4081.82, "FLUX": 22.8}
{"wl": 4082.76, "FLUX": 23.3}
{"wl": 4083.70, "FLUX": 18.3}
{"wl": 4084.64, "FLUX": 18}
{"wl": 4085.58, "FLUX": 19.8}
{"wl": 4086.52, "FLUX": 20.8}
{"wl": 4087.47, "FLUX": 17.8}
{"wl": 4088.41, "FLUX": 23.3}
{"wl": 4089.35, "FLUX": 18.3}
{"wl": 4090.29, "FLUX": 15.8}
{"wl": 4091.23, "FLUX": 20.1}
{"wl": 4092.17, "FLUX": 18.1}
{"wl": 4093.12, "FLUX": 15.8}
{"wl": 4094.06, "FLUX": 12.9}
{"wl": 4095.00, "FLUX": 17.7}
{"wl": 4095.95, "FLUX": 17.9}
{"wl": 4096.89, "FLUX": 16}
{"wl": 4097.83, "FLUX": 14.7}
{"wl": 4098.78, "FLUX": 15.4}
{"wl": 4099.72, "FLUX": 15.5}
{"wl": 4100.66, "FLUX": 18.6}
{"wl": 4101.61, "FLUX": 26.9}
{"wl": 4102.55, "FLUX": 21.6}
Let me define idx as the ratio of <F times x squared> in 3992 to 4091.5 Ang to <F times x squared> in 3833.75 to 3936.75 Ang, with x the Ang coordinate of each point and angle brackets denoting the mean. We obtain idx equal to 1.18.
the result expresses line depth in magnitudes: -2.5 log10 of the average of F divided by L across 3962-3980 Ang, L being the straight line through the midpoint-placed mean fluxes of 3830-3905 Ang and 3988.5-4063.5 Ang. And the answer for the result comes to 0.251 mag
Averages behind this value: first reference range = 18.7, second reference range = 21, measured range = 16.1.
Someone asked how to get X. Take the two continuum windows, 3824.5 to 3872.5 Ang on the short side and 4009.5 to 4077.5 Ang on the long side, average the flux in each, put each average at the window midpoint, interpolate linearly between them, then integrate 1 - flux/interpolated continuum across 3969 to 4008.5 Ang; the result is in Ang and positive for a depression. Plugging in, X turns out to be 2.3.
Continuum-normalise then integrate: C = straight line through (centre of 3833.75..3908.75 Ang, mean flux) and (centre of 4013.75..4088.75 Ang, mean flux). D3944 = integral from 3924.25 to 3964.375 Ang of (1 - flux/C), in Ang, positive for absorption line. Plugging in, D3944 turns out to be 1.5 Ang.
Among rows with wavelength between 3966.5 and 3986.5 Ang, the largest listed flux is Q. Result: 24.2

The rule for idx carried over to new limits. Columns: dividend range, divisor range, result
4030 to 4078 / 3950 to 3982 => 1.27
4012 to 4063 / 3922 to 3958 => 1.13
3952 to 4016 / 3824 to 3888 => 1.08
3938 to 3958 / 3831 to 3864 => 1.20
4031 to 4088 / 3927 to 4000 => 1.18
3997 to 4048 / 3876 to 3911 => 1.26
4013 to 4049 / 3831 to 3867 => 1.26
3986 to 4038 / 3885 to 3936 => 1.18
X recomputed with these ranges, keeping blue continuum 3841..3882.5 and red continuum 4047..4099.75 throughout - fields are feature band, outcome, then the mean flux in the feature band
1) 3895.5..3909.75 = 0.6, 19.7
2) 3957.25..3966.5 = 2.0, 15.9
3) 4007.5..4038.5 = -2.4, 21.6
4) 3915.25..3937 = 1.6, 18.9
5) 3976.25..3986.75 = 0.7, 18.9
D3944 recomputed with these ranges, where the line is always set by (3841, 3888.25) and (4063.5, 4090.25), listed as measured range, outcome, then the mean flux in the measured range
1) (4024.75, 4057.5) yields -1.20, 21.3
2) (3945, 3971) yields 3.09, 17.9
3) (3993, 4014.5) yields -0.16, 20.6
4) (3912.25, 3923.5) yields -0.49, 21.1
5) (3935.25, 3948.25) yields -0.56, 21.2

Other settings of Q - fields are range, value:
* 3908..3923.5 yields 24.9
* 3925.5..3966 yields 25.5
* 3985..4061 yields 27.3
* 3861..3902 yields 29.8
